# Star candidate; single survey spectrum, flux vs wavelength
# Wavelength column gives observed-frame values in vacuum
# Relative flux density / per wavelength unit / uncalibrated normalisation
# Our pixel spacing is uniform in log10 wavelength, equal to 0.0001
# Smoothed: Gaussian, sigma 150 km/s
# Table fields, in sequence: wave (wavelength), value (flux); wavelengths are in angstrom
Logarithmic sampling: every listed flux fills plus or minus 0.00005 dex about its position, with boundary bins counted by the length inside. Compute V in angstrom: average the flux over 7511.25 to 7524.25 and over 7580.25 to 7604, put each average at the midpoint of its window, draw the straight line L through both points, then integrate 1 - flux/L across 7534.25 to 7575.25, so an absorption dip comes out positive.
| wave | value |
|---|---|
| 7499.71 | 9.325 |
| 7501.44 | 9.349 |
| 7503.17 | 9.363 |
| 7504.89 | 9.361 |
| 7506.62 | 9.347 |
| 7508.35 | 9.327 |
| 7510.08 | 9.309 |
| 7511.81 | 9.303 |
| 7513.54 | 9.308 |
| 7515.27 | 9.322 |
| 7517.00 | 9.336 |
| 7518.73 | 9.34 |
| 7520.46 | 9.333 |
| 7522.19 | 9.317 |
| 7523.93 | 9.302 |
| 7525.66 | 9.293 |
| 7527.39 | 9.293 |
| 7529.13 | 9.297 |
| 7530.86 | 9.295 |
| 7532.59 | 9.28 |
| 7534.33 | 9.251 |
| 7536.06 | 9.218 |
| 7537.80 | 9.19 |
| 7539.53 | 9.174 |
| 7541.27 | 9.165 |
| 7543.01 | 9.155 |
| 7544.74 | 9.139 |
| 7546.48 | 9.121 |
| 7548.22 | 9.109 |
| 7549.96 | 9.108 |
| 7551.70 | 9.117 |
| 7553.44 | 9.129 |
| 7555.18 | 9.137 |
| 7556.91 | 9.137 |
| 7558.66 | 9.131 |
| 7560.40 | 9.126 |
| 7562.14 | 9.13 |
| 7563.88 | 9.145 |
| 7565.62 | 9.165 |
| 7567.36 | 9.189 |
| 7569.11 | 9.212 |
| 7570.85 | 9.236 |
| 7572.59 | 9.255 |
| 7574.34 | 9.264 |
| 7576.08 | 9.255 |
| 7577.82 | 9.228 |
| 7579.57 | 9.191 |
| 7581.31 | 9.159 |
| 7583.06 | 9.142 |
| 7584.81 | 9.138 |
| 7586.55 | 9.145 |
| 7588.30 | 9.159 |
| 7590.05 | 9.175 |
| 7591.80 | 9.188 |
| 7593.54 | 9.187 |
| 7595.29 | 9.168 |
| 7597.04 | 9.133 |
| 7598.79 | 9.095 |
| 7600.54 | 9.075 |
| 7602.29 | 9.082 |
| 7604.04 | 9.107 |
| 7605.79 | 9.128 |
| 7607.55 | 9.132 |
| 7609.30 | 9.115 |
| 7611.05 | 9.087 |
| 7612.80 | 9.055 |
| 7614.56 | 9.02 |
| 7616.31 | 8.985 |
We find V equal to 0.3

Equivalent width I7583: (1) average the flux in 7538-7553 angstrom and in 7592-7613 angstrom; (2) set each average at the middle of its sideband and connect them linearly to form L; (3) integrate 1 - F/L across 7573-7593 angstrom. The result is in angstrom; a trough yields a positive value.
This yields -0.1 angstrom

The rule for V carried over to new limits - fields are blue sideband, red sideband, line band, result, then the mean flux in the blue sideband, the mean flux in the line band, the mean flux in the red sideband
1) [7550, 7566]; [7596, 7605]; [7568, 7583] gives -0.2 angstrom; 9.13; 9.22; 9.1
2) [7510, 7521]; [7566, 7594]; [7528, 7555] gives 0.3 angstrom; 9.32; 9.18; 9.2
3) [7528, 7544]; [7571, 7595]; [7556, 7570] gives 0.1 angstrom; 9.23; 9.16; 9.19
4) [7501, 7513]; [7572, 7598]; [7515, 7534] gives 0.0 angstrom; 9.34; 9.31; 9.18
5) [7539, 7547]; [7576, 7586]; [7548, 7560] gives 0.0 angstrom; 9.15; 9.12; 9.18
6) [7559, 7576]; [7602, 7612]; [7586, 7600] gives 0.0 angstrom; 9.19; 9.15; 9.11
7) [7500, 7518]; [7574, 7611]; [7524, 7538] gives 0.0 angstrom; 9.33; 9.27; 9.15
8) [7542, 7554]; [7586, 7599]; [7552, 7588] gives -0.1 angstrom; 9.12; 9.18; 9.16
